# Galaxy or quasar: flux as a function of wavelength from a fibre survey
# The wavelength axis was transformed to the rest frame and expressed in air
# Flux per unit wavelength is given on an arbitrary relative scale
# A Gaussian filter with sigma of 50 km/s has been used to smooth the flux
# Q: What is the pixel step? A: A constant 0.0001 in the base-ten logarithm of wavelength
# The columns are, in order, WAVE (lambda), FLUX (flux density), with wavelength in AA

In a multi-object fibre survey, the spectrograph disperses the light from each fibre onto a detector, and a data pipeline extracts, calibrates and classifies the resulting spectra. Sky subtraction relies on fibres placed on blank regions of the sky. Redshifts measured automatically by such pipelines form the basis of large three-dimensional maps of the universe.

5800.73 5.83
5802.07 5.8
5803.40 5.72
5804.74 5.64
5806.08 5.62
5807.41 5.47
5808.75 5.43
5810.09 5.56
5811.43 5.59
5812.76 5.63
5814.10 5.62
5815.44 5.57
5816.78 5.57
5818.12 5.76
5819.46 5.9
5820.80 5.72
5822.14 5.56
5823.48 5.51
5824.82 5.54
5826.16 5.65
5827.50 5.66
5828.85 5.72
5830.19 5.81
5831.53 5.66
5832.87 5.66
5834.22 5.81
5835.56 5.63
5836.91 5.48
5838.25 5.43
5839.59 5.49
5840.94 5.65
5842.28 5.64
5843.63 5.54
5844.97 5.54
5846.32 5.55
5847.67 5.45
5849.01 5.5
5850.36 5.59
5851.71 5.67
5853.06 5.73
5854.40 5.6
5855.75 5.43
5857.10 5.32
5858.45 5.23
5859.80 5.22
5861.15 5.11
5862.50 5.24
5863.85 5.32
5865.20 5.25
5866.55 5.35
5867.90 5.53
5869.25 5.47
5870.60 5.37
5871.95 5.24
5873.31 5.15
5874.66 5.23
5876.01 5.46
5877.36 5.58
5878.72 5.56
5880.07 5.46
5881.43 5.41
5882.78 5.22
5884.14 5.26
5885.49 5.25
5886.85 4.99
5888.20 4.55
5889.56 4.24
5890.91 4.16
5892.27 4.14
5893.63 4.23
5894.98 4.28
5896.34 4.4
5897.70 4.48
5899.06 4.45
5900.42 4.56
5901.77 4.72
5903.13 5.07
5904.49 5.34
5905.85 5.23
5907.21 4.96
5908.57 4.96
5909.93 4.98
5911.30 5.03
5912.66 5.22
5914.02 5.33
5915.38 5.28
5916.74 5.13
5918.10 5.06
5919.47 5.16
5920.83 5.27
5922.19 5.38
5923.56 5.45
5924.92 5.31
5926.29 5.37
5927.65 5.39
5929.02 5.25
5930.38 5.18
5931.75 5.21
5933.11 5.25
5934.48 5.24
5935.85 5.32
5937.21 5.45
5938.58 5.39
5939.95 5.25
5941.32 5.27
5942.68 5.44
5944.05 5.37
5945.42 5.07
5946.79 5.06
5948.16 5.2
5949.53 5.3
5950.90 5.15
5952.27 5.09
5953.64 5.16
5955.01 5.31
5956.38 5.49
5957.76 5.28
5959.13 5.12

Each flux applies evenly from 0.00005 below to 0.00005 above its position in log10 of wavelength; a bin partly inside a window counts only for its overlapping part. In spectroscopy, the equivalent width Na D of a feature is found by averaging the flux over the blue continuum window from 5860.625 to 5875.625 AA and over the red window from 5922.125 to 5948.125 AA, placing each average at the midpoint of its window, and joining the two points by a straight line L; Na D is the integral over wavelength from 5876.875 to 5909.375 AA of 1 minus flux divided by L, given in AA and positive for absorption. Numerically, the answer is 2.8 AA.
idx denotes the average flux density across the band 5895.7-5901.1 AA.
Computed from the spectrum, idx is 4.48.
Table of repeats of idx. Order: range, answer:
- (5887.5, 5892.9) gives 4.28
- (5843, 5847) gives 5.54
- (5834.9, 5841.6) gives 5.53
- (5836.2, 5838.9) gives 5.45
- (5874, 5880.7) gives 5.46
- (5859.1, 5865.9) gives 5.23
